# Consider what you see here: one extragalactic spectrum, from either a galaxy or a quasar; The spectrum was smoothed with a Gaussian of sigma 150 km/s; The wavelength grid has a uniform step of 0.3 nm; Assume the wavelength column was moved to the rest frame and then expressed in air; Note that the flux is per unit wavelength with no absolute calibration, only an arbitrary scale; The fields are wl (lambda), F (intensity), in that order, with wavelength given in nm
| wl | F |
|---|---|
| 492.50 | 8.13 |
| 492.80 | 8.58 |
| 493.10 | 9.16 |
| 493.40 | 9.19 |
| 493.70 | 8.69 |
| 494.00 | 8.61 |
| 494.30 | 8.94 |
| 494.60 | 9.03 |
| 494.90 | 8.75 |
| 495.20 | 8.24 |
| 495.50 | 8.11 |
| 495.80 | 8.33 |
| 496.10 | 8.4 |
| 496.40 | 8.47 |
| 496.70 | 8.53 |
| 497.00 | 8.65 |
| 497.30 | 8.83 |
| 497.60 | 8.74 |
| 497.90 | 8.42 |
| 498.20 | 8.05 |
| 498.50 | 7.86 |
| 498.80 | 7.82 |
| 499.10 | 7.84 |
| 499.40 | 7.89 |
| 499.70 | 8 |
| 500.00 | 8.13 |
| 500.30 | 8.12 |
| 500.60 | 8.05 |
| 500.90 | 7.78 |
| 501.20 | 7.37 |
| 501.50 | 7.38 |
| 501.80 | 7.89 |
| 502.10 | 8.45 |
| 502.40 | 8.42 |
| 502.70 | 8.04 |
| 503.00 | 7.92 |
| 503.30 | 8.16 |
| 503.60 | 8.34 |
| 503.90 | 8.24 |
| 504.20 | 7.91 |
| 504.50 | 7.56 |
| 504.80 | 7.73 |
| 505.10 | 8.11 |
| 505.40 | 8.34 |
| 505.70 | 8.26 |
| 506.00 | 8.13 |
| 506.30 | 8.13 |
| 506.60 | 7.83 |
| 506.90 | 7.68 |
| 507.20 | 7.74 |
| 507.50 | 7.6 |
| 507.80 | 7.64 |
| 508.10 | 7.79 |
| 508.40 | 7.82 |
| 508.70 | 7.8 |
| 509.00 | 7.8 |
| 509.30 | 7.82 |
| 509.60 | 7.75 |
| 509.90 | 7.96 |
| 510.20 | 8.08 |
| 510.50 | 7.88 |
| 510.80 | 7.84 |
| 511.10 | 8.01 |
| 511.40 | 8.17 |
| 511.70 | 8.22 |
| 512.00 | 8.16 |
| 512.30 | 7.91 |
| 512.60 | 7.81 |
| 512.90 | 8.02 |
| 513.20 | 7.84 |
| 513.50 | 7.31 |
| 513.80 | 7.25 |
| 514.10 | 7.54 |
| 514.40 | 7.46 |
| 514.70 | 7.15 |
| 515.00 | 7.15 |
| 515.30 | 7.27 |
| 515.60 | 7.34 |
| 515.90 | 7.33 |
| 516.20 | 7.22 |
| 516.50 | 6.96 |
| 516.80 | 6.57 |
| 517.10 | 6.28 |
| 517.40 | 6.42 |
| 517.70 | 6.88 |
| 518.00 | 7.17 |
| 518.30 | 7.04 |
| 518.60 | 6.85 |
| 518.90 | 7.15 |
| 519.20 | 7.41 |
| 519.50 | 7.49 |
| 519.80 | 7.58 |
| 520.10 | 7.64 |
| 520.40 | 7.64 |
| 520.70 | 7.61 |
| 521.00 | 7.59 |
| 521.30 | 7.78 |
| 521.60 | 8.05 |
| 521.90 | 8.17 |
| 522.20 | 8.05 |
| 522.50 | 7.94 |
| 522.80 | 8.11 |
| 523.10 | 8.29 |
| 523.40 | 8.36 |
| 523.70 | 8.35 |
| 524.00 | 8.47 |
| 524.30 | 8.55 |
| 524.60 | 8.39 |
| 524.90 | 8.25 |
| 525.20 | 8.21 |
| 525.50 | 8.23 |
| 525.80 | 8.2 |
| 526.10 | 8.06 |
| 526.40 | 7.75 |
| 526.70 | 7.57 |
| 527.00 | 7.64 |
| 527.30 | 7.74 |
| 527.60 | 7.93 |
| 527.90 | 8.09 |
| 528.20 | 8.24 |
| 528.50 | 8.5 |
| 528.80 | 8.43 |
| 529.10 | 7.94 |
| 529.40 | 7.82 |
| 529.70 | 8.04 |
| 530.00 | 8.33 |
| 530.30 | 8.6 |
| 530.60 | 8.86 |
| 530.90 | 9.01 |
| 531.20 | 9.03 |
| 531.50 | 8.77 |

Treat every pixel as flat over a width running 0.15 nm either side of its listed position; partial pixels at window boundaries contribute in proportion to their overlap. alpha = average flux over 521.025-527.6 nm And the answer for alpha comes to 8.09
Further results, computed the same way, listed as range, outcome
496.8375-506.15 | 8.08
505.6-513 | 7.91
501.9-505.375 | 8.09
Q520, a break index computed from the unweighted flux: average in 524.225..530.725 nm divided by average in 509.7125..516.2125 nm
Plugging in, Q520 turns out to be 1.1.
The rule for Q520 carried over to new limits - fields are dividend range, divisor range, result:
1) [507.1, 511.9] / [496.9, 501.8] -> 0.98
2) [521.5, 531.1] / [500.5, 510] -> 1.04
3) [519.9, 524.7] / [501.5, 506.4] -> 1.00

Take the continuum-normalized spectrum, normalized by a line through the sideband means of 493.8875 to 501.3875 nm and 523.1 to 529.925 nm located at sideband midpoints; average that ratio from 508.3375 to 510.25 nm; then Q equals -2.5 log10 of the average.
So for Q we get 0.05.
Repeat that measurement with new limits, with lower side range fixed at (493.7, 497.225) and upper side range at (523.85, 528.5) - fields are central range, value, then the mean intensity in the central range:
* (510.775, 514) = 0.06 mag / 7.86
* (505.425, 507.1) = 0.05 mag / 8.02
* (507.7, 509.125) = 0.08 mag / 7.77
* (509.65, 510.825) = 0.05 mag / 7.93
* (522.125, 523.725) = 0.00 mag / 8.18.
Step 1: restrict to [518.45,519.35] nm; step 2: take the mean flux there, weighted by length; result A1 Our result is 7.14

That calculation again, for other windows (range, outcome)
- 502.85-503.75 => 8.14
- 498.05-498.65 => 7.96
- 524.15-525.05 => 8.4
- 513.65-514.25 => 7.4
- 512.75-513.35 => 7.93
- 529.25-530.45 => 8.2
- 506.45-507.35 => 7.75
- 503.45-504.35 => 8.16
